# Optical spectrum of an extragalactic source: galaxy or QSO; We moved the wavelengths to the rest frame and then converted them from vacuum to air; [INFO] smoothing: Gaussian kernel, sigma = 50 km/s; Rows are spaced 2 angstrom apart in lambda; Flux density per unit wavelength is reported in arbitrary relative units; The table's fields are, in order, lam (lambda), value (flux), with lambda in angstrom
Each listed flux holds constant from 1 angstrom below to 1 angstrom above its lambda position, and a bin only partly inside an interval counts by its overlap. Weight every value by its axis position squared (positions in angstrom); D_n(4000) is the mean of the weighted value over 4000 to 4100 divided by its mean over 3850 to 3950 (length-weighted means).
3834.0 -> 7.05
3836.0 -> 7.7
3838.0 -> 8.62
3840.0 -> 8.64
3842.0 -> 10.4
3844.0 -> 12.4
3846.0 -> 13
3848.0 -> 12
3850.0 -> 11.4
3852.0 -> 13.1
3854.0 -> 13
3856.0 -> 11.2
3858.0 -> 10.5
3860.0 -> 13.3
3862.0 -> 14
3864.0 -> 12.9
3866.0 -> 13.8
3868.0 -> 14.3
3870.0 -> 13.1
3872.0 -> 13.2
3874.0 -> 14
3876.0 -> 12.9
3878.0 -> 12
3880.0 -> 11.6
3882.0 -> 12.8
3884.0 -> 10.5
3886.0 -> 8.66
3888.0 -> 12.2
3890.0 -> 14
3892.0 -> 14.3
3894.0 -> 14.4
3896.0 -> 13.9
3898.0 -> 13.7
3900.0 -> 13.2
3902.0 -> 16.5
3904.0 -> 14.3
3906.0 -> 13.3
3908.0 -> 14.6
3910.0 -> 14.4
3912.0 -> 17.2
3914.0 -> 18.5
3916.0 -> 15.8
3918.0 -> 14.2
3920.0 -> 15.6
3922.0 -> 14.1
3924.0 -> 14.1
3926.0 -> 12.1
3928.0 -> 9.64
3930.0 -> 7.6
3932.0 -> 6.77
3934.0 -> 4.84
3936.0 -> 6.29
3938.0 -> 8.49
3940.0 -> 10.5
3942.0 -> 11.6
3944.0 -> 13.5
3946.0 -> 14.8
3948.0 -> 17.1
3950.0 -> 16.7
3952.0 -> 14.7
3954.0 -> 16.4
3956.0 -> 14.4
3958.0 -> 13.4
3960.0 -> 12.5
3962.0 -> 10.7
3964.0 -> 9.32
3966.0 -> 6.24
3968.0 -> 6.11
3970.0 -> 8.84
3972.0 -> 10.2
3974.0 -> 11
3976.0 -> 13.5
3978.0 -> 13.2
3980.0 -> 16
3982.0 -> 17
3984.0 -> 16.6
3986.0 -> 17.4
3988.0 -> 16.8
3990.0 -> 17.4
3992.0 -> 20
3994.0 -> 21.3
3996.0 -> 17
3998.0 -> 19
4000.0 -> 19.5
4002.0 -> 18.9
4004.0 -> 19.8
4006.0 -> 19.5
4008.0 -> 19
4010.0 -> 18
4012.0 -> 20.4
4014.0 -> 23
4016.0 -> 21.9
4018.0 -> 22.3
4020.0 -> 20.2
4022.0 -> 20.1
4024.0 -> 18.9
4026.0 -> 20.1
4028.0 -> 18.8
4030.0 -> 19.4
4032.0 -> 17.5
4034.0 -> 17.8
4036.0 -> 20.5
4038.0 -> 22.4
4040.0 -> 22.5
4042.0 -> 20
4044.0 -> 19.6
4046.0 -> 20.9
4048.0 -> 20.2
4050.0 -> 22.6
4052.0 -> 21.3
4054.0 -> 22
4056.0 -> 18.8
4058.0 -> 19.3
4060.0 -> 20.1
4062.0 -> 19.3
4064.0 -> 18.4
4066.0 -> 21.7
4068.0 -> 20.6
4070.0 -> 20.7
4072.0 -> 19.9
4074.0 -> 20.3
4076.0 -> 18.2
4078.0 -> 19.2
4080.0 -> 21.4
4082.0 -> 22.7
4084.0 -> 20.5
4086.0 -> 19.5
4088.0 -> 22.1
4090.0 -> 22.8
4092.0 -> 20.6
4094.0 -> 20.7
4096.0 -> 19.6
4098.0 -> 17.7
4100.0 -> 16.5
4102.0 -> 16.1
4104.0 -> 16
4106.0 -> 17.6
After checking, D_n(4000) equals 1.70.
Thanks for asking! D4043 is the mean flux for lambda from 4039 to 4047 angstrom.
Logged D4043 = 20.8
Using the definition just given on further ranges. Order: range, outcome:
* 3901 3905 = 15.4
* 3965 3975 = 8.48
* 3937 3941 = 9.5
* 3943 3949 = 15.1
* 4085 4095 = 21.1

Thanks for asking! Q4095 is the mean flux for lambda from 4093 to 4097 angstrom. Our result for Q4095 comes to 20.1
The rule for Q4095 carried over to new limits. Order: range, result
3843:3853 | 12.4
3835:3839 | 8.16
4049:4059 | 20.8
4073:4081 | 19.8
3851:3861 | 12.2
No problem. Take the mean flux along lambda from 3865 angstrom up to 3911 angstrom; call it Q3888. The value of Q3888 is 13.3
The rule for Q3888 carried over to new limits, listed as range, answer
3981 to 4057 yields 19.7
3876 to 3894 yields 12.2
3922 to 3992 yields 12.4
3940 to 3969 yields 12.6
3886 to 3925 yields 14.5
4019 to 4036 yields 19.2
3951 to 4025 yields 16.2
